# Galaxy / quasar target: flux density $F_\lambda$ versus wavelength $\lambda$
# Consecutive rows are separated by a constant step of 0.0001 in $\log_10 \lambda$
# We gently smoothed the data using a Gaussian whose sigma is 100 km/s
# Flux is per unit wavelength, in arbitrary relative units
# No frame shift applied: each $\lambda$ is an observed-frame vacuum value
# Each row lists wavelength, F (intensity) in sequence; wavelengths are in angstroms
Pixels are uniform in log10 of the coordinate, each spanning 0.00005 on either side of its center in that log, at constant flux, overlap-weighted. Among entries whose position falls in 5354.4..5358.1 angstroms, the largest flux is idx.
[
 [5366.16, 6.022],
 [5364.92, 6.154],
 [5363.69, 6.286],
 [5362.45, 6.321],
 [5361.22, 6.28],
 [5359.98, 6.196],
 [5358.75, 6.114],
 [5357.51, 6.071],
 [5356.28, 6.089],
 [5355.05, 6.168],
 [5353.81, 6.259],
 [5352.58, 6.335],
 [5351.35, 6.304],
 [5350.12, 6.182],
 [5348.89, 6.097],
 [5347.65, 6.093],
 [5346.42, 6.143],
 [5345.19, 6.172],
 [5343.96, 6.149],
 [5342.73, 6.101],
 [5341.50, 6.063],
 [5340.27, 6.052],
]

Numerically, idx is 6.168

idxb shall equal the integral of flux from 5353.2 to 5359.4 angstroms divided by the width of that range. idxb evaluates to 6.14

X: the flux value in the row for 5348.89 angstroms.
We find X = 6.097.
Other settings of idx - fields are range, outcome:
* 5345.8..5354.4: 6.335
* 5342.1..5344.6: 6.149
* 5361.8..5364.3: 6.321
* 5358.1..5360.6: 6.196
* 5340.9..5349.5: 6.172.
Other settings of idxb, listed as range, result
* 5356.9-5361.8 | 6.15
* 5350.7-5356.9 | 6.24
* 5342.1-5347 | 6.14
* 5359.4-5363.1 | 6.26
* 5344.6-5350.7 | 6.13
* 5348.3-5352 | 6.21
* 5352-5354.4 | 6.3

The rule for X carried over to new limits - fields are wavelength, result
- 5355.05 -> 6.168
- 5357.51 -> 6.071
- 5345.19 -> 6.172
